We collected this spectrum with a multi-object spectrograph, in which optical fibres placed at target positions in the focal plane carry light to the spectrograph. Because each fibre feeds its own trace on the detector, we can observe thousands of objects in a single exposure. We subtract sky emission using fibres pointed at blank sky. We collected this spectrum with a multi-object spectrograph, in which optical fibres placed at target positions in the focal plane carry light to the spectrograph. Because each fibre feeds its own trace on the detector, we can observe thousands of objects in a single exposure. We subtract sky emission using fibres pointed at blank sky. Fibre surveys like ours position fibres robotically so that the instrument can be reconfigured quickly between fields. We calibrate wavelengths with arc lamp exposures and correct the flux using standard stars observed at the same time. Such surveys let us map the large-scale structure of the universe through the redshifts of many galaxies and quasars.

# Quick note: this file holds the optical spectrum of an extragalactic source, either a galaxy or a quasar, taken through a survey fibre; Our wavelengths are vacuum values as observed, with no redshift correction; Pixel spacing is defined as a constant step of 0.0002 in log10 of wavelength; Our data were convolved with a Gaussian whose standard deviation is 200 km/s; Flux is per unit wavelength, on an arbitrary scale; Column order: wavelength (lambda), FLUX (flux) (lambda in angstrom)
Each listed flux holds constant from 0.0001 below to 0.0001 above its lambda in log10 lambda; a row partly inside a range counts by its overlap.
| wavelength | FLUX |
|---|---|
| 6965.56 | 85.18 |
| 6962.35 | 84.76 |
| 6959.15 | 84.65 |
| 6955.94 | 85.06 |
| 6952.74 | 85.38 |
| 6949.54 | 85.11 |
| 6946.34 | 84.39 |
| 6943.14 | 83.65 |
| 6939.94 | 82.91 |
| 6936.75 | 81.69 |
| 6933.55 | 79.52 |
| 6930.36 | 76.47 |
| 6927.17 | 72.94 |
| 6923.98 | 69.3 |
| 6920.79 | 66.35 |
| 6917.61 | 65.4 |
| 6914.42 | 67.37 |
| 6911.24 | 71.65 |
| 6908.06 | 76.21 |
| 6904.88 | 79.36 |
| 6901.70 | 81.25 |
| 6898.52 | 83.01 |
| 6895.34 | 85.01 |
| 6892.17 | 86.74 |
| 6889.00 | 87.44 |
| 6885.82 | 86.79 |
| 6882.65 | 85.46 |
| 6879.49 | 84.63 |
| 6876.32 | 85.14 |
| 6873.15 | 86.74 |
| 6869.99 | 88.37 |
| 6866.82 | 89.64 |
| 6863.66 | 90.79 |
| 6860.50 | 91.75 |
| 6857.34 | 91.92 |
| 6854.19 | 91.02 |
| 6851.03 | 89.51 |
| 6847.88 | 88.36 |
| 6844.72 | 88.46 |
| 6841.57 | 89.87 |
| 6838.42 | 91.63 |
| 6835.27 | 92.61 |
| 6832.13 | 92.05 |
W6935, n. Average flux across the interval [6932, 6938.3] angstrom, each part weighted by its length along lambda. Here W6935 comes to 80.5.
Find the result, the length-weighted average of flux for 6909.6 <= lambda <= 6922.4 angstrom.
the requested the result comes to 67.8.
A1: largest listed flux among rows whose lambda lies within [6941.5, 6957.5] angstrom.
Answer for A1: 85.38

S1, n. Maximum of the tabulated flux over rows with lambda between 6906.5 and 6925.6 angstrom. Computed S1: 76.21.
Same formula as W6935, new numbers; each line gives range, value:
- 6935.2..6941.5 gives 82.4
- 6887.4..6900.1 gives 85.5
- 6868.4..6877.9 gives 86.7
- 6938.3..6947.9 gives 83.6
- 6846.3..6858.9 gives 90.2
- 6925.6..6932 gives 74.8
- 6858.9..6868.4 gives 90.7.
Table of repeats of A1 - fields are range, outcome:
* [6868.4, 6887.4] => 88.37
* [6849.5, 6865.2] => 91.92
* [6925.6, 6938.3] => 81.69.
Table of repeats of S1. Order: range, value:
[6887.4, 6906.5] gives 87.44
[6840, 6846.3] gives 89.87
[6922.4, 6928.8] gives 72.94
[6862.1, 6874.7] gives 90.79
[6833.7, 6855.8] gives 92.61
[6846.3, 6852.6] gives 89.51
